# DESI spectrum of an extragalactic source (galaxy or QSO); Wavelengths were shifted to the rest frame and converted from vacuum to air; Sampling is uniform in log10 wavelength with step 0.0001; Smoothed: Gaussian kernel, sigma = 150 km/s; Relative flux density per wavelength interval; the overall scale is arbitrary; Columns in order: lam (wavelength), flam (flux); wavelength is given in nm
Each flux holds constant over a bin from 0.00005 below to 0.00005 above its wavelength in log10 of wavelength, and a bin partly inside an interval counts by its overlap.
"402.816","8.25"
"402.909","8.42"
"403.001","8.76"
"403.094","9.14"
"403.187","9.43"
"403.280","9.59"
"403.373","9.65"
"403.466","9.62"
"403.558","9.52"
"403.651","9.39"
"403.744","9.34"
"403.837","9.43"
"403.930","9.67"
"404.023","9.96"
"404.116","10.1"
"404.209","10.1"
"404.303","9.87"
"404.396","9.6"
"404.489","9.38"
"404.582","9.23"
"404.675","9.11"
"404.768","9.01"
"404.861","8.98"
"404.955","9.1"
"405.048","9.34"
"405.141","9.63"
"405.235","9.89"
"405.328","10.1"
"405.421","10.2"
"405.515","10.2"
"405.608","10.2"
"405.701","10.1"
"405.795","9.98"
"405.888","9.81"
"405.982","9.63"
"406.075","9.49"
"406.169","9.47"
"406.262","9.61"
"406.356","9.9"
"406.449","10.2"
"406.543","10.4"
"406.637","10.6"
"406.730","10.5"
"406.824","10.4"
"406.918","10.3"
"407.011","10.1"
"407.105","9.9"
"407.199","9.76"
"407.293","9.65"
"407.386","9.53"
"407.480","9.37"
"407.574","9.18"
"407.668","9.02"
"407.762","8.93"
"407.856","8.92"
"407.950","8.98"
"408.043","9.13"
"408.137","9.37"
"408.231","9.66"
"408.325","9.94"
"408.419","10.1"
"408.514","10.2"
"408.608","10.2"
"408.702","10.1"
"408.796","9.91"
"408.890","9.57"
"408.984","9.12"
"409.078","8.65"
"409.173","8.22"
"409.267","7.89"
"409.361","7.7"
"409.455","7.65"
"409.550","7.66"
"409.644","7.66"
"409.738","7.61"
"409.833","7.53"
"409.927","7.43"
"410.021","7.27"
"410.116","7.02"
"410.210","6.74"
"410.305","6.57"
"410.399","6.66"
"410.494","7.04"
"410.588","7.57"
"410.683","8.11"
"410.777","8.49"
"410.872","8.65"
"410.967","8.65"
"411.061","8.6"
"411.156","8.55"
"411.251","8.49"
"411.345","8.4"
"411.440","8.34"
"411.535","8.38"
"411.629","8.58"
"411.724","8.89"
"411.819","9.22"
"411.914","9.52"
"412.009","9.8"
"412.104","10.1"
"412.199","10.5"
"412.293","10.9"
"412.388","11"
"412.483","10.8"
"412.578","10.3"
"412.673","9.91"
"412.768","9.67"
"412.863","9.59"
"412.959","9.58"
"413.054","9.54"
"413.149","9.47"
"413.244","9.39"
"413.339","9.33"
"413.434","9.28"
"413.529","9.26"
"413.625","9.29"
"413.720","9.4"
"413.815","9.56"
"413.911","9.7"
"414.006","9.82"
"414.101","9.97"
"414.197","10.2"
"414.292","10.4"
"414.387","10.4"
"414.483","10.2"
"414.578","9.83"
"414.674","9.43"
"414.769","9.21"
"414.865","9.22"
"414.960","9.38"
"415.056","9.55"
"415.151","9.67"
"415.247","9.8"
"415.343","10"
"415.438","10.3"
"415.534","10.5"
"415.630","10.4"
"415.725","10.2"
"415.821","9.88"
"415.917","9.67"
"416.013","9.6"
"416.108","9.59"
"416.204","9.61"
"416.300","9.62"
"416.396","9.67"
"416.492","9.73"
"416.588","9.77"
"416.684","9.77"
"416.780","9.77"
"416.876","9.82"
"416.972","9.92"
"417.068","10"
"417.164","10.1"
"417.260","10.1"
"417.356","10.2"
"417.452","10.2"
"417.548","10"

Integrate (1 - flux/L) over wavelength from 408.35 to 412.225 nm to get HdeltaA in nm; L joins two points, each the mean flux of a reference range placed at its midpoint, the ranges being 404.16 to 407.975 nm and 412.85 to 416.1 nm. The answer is 0.50 nm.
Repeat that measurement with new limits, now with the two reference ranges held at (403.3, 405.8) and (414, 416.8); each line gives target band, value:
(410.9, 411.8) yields 0.11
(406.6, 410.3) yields 0.28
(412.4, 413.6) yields 0.01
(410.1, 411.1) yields 0.22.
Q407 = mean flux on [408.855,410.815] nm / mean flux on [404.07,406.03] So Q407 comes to 0.8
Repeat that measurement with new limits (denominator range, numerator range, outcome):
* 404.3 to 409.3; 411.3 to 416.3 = 1.01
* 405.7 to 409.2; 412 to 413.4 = 1.03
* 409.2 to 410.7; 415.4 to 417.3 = 1.34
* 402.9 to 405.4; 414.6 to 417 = 1.03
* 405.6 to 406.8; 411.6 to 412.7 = 1.00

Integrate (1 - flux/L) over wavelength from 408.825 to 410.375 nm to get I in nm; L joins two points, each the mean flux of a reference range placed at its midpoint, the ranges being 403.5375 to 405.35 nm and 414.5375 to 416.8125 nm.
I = 0.30 nm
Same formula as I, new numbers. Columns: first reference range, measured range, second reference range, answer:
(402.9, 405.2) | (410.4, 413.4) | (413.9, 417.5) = 0.17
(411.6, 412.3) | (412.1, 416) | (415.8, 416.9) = -0.08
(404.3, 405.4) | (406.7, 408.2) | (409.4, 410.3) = -0.21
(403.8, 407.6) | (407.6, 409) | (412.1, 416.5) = 0.04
